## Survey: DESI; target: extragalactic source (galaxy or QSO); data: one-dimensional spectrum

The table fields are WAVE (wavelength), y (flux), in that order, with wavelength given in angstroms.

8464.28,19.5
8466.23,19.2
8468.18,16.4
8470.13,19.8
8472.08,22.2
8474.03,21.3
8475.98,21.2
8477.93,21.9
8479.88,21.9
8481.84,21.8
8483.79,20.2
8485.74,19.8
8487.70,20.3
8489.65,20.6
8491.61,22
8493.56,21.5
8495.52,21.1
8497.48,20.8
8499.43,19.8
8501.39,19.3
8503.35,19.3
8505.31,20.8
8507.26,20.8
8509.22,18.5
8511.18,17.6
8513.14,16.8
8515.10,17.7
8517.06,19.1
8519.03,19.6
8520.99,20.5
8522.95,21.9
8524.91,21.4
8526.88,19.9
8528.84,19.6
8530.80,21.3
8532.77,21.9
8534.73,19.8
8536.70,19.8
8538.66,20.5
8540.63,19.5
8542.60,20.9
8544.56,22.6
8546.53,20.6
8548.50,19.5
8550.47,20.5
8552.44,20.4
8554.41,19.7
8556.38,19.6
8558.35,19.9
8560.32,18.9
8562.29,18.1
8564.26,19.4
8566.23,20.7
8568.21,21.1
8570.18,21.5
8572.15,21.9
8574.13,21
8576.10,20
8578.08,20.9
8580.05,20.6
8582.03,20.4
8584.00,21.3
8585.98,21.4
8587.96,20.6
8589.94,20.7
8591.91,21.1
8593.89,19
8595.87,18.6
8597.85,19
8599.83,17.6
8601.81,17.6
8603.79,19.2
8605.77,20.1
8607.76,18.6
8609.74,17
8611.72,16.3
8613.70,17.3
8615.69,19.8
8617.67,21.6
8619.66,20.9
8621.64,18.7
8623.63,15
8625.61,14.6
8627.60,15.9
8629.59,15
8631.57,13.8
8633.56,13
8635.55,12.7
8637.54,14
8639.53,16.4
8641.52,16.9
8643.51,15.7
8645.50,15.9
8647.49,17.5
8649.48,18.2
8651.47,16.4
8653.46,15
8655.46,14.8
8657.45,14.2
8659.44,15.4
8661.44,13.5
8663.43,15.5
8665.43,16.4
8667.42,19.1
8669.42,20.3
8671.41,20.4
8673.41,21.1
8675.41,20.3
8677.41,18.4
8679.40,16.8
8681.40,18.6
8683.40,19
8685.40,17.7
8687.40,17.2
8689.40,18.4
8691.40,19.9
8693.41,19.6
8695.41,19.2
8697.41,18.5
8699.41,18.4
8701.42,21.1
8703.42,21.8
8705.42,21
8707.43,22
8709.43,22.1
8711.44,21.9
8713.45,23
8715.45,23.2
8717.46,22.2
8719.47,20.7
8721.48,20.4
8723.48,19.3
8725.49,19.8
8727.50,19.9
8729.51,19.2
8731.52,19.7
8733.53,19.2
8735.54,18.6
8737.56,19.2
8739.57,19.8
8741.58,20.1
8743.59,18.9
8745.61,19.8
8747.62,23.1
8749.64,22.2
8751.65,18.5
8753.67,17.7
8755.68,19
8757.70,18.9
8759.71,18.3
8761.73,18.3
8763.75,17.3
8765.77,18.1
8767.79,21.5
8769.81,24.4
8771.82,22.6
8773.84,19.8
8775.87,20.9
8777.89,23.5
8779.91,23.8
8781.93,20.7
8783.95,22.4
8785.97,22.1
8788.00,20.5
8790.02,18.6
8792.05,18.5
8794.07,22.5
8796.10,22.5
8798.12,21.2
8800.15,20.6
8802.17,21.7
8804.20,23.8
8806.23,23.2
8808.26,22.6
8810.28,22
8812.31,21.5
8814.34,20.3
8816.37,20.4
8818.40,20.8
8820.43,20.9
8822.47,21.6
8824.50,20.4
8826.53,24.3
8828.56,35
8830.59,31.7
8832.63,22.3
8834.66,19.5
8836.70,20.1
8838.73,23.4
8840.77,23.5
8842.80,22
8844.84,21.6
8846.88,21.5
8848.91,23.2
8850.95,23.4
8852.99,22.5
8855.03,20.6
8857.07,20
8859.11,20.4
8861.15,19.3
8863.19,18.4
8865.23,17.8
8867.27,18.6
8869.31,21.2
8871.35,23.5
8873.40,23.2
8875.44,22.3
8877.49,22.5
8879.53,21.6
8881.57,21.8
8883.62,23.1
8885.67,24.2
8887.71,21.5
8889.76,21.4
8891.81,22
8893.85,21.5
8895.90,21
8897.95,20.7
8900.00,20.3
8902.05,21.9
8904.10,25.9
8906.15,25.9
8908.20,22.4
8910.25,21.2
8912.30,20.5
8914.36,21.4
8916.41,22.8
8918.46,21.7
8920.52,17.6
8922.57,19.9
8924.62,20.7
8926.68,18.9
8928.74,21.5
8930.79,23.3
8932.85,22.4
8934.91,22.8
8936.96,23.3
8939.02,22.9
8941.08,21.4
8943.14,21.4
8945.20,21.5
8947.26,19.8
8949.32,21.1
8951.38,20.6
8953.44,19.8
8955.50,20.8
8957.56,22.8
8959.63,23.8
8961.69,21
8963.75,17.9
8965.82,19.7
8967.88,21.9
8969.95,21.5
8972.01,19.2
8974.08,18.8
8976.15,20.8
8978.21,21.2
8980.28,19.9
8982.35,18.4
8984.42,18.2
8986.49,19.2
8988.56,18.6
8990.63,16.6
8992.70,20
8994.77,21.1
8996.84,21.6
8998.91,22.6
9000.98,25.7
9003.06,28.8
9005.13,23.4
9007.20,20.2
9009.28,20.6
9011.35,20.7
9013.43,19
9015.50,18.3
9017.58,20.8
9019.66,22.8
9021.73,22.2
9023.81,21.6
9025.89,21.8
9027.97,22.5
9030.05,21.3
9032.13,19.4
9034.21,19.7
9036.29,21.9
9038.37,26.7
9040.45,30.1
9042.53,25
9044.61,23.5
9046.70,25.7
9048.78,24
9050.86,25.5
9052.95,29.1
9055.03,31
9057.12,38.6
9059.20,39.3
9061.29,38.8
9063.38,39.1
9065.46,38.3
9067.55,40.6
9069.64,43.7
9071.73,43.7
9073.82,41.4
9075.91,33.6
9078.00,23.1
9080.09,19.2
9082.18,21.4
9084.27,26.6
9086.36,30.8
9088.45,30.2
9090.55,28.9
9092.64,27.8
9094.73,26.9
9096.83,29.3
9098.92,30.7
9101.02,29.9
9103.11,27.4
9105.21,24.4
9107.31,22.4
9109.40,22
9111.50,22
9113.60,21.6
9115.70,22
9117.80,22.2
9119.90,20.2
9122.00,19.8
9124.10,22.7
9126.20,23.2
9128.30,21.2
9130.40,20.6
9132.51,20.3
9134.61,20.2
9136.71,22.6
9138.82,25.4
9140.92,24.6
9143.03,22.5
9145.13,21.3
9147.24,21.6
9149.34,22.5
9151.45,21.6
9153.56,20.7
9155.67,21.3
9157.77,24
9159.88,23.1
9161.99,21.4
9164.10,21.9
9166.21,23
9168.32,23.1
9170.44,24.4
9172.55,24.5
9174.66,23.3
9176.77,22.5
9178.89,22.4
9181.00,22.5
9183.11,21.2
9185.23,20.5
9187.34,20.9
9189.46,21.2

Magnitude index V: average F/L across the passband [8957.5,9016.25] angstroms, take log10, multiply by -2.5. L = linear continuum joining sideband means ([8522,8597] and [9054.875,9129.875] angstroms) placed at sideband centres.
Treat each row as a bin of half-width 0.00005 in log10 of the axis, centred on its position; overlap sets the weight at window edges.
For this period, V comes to 0.297 mag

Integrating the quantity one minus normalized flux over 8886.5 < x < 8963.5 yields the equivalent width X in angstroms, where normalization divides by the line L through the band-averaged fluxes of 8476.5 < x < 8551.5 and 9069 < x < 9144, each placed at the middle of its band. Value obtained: 8.22 angstroms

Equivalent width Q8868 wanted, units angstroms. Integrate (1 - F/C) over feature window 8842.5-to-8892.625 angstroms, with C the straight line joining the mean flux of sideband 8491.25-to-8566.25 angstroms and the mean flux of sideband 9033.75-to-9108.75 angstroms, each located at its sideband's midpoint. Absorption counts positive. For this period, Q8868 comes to 9.08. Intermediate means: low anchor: 20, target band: 21.5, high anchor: 30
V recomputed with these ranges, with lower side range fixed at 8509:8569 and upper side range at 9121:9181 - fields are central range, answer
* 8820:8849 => -0.115 mag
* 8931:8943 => -0.050 mag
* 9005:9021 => 0.061 mag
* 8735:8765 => 0.079 mag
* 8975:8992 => 0.137 mag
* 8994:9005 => -0.106 mag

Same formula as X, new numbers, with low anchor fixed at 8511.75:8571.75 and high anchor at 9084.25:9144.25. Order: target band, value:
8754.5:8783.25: 1.7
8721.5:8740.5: 1.8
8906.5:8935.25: 2.1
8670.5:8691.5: 2.3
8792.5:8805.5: 0.1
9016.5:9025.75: 0.7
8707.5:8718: -0.5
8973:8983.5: 1.6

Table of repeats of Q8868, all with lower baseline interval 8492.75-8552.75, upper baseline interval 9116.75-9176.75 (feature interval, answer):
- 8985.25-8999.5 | 1.23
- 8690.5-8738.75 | 0.82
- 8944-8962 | 0.28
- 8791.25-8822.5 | -0.65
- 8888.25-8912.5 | -0.78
